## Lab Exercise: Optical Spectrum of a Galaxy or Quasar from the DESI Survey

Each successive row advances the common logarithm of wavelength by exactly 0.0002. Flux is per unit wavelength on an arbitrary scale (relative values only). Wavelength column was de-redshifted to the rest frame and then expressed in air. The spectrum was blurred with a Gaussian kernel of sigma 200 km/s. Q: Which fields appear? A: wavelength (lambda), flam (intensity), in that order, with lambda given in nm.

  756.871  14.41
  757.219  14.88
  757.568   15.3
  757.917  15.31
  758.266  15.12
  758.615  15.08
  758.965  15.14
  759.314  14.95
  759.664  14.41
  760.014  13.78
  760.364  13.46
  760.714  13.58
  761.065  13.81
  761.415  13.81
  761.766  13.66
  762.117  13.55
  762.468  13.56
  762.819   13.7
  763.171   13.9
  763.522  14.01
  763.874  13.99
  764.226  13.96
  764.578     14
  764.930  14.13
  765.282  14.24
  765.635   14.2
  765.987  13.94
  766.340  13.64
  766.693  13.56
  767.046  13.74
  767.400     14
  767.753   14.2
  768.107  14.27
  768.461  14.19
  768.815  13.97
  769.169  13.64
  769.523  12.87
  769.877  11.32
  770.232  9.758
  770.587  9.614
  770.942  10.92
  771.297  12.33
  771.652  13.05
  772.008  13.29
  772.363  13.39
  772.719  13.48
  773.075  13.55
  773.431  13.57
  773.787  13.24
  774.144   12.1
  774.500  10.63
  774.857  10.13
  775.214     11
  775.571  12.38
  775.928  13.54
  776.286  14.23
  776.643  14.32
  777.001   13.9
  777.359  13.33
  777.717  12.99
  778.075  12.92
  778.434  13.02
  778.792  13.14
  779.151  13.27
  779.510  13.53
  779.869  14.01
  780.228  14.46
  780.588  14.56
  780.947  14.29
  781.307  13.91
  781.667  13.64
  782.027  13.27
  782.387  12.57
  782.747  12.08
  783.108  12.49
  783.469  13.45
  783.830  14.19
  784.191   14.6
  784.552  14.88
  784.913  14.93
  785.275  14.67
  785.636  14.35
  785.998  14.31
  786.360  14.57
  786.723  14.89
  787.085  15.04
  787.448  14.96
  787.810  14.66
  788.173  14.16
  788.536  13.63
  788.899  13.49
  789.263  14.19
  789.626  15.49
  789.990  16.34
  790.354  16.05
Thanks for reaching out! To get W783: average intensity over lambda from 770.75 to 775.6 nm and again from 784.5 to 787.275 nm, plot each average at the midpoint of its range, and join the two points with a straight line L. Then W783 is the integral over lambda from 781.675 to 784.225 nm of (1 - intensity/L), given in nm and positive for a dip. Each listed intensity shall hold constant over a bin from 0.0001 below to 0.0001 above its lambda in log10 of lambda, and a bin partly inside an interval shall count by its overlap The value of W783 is 0.18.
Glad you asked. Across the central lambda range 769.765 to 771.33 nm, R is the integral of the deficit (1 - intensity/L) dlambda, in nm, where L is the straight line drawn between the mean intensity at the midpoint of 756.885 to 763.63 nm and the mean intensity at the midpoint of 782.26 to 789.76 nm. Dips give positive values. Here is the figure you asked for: 0.40 nm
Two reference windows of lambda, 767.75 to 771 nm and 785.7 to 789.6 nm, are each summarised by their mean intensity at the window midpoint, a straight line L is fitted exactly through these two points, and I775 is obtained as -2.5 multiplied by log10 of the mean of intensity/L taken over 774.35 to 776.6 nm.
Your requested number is 0.08 mag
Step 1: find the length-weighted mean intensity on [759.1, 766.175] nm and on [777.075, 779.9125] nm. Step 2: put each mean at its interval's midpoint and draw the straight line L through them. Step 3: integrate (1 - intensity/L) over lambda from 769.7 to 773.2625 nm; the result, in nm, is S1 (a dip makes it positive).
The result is 0.39 nm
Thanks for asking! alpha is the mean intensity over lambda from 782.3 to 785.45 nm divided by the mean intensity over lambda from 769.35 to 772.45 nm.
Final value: 1.17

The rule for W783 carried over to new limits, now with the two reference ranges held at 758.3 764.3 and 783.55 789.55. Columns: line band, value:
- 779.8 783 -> 0.174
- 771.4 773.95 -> 0.161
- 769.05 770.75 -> 0.337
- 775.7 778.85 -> 0.183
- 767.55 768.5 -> -0.004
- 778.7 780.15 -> 0.078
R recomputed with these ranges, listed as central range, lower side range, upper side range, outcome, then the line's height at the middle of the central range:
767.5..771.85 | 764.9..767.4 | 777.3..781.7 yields 0.41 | 13.8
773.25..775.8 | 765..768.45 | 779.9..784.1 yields 0.35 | 13.8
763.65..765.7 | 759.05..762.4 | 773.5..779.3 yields -0.07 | 13.6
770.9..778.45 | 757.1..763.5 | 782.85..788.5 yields 0.79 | 14.3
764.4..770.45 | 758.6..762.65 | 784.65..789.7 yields 0.28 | 14.1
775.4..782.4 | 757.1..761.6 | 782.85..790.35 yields 0.43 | 14.5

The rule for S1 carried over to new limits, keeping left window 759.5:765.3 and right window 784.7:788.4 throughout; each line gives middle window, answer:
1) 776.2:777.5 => 0.03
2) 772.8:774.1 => 0.08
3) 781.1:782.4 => 0.09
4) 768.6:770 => 0.10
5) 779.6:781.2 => 0.02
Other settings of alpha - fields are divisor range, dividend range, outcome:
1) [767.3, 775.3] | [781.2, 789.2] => 1.12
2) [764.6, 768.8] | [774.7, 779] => 0.92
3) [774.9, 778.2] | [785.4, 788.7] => 1.11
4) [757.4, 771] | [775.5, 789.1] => 1.01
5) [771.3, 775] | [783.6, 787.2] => 1.16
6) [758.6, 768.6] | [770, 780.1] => 0.91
